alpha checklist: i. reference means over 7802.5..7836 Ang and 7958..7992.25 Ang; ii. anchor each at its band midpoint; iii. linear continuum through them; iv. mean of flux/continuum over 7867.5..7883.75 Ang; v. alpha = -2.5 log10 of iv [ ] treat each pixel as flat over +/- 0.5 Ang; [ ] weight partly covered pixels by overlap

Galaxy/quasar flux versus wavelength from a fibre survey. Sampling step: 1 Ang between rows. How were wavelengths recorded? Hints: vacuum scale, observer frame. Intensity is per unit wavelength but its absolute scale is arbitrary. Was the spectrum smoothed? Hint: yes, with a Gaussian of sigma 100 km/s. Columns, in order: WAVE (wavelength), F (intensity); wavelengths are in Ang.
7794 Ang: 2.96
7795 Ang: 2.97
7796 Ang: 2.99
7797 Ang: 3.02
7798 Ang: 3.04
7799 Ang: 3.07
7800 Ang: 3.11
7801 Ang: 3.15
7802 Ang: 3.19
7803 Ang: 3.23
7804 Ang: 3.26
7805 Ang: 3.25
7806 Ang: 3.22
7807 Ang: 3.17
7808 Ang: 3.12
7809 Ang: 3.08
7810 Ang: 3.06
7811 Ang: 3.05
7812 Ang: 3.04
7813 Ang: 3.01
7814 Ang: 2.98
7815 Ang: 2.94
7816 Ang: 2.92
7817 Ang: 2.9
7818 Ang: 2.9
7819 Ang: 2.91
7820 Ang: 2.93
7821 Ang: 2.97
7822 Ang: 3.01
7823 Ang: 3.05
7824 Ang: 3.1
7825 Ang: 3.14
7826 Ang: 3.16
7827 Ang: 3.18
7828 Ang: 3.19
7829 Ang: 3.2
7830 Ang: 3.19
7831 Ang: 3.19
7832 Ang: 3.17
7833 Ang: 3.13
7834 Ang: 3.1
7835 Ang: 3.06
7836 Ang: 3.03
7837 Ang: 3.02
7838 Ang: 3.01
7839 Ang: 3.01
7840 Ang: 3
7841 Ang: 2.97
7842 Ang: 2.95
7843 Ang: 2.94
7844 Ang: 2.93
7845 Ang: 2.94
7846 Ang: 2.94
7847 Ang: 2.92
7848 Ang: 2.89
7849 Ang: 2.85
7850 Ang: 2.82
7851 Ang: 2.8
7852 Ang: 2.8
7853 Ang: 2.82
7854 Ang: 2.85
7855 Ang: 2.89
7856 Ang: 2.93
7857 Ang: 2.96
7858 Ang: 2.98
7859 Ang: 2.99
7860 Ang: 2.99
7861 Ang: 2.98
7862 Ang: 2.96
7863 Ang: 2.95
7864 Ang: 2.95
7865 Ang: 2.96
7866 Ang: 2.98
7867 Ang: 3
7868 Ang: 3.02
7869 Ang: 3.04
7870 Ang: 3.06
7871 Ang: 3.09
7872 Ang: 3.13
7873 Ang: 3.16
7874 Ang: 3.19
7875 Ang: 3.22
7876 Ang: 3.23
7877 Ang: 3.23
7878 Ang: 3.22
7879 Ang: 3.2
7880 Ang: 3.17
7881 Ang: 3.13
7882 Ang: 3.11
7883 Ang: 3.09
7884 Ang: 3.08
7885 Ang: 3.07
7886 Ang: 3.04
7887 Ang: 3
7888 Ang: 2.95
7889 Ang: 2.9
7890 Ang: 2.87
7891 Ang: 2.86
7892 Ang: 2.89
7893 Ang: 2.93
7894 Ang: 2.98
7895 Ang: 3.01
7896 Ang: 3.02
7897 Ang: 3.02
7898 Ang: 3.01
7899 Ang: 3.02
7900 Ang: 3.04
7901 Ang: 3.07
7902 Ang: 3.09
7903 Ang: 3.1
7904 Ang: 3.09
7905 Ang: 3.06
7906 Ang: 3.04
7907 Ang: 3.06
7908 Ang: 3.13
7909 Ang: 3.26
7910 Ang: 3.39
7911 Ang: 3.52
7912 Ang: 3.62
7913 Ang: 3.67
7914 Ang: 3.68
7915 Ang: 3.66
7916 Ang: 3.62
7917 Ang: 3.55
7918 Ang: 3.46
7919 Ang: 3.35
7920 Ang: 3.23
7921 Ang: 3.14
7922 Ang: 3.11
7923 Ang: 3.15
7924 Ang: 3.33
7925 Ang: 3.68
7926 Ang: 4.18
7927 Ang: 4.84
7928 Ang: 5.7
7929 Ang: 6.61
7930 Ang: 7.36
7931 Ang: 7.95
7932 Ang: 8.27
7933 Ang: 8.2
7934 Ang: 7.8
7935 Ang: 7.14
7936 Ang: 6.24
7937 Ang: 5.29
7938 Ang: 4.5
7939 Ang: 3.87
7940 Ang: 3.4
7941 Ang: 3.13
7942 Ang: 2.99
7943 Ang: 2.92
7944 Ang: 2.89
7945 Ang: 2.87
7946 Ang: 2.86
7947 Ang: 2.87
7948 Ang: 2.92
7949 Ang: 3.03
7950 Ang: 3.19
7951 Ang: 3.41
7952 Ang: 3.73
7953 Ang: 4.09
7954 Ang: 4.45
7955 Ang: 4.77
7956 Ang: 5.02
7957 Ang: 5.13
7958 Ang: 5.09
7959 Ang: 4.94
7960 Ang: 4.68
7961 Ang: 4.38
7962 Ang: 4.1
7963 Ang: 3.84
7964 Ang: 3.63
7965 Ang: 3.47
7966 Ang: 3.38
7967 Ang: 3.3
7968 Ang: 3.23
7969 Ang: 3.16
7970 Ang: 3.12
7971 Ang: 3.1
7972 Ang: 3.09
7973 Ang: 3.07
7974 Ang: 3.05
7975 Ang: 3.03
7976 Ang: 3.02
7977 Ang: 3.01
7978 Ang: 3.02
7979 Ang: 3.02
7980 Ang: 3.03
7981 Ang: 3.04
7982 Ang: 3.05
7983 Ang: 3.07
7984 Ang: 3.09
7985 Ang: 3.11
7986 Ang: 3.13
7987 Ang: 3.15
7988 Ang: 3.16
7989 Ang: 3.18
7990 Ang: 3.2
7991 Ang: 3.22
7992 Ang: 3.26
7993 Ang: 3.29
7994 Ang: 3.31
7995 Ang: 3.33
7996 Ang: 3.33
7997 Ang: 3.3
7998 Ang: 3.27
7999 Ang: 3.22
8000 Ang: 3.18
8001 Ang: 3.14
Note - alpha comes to 0.01 mag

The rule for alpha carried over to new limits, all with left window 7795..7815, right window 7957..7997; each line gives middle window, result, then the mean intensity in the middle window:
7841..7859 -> 0.099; 2.9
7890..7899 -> 0.102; 2.96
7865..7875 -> 0.047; 3.08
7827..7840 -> 0.015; 3.11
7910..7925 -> -0.048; 3.44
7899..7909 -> 0.065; 3.08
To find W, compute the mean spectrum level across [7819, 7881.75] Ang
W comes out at 3.03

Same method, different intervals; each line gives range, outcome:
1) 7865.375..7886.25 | 3.12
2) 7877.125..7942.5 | 3.84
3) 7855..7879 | 3.05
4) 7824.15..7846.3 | 3.07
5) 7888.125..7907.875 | 3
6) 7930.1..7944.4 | 5.4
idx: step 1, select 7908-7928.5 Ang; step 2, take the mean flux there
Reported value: 3.64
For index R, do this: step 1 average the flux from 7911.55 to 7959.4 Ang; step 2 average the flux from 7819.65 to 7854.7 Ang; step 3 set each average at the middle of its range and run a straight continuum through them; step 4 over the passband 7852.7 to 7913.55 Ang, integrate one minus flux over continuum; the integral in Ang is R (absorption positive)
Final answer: 9.4 Ang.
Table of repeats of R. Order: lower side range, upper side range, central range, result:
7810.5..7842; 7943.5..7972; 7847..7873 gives 2.2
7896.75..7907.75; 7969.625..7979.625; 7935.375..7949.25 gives -2.5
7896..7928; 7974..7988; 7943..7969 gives -4.9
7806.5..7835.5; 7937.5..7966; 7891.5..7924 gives 3.0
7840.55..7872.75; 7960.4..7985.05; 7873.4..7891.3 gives -0.4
